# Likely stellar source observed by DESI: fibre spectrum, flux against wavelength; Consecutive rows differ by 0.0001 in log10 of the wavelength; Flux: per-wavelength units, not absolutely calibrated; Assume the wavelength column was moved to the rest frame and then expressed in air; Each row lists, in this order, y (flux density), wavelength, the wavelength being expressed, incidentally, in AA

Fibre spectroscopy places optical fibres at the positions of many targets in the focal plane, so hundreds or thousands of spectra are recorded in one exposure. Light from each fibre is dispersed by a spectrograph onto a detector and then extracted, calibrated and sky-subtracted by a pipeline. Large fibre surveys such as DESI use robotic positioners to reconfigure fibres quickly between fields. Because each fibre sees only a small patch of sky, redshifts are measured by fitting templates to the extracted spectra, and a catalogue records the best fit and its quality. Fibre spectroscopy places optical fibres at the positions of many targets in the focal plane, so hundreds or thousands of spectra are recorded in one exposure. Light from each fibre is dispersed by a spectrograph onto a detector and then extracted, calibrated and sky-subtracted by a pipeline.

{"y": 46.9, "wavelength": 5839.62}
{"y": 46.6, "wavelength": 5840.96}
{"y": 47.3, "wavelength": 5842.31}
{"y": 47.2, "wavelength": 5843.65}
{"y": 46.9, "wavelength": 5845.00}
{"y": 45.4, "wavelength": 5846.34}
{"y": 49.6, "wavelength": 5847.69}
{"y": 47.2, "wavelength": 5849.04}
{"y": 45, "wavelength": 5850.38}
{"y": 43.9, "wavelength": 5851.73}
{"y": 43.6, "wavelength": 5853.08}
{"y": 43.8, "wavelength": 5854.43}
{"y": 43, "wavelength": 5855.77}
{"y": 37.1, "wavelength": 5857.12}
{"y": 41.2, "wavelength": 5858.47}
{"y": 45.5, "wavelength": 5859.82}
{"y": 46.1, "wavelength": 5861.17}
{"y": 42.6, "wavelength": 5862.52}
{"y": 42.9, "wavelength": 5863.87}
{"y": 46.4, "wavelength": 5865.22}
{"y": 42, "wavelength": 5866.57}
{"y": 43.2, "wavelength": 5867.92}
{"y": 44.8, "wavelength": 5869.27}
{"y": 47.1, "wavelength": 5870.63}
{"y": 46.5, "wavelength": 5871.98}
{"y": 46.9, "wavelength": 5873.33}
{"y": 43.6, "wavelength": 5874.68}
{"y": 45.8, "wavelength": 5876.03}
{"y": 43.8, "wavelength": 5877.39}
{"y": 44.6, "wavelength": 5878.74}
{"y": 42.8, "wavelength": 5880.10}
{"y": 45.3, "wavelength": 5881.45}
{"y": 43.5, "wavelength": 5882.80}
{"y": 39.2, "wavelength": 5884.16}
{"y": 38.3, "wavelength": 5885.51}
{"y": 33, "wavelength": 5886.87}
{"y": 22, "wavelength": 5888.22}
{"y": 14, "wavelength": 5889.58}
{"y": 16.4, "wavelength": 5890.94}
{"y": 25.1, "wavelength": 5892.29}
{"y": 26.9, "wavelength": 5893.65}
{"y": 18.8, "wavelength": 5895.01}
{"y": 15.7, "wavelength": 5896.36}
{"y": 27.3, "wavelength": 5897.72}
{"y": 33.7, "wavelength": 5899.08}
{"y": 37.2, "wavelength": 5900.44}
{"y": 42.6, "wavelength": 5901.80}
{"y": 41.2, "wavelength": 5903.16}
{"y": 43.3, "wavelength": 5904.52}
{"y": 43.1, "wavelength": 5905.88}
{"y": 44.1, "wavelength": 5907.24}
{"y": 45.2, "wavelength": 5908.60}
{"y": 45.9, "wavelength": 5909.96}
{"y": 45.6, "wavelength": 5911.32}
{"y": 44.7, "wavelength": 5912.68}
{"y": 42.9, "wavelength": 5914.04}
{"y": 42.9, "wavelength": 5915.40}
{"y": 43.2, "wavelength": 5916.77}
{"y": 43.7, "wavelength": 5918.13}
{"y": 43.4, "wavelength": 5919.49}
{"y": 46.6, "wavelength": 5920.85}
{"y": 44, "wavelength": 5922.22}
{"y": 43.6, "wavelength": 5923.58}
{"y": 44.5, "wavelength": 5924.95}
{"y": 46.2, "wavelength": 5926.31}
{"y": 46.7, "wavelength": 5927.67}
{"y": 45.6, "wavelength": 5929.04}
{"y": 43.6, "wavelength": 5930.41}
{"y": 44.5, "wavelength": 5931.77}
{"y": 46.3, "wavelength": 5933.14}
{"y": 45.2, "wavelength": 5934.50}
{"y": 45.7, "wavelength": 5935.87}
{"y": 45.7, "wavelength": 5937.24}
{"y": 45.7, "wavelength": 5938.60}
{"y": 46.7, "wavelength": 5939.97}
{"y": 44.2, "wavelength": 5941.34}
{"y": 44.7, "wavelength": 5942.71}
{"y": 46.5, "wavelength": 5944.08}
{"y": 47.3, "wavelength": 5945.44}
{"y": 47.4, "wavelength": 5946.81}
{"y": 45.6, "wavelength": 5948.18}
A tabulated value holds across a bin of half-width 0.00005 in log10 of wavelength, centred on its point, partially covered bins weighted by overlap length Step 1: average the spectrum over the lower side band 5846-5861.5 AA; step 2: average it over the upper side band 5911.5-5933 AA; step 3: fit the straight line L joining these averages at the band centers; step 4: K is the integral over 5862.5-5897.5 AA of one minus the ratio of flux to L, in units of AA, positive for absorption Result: 6.0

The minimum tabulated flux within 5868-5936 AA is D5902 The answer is 14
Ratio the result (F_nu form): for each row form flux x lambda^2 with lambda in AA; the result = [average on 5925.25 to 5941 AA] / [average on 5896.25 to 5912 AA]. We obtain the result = 1.2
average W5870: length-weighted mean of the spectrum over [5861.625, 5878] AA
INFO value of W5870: 44.6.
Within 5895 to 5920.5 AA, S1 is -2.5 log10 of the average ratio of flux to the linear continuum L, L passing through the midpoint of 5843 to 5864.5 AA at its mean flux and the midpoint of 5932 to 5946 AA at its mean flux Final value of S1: 0.14 mag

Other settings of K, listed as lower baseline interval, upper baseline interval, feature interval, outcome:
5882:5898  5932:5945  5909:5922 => -2.7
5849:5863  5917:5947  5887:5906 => 6.7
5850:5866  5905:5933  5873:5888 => 0.7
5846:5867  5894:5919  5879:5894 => 3.3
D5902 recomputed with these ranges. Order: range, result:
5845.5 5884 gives 37.1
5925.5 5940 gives 43.6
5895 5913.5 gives 15.7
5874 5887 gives 33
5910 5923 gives 42.9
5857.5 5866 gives 41.2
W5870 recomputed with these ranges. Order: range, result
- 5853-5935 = 40.4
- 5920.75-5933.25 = 45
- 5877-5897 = 31.1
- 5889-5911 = 32.8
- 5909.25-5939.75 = 44.9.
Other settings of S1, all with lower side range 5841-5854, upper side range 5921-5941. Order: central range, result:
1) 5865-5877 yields 0.02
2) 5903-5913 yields 0.03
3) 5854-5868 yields 0.07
